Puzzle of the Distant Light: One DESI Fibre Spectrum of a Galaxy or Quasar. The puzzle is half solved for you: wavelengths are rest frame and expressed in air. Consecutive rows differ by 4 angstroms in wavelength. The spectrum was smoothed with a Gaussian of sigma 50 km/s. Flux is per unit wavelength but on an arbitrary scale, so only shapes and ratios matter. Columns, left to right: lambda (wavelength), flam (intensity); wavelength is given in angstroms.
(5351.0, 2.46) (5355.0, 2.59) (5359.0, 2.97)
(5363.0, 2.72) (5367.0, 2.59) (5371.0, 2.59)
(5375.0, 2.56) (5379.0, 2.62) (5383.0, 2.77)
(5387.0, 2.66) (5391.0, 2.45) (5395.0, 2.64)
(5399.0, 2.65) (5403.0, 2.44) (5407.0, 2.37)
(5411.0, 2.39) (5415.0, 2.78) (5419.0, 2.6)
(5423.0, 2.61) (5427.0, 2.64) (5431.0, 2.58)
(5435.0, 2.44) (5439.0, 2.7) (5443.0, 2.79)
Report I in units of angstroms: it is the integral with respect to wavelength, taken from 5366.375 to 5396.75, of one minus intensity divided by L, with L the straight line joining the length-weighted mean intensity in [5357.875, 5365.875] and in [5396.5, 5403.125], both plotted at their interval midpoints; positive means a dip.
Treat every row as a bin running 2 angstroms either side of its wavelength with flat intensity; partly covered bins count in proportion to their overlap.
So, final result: 0.9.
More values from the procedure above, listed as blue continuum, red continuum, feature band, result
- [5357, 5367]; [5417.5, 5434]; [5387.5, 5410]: 1.40 angstroms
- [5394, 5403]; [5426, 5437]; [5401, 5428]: 0.31 angstroms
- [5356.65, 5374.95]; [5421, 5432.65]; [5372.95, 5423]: 1.38 angstroms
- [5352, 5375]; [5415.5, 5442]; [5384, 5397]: 0.24 angstroms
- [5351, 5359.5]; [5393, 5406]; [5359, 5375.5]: -0.13 angstroms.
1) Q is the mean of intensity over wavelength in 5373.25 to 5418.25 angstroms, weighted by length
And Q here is 2.58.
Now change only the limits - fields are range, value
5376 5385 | 2.68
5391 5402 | 2.59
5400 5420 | 2.52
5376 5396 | 2.62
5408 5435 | 2.58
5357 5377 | 2.69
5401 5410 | 2.4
